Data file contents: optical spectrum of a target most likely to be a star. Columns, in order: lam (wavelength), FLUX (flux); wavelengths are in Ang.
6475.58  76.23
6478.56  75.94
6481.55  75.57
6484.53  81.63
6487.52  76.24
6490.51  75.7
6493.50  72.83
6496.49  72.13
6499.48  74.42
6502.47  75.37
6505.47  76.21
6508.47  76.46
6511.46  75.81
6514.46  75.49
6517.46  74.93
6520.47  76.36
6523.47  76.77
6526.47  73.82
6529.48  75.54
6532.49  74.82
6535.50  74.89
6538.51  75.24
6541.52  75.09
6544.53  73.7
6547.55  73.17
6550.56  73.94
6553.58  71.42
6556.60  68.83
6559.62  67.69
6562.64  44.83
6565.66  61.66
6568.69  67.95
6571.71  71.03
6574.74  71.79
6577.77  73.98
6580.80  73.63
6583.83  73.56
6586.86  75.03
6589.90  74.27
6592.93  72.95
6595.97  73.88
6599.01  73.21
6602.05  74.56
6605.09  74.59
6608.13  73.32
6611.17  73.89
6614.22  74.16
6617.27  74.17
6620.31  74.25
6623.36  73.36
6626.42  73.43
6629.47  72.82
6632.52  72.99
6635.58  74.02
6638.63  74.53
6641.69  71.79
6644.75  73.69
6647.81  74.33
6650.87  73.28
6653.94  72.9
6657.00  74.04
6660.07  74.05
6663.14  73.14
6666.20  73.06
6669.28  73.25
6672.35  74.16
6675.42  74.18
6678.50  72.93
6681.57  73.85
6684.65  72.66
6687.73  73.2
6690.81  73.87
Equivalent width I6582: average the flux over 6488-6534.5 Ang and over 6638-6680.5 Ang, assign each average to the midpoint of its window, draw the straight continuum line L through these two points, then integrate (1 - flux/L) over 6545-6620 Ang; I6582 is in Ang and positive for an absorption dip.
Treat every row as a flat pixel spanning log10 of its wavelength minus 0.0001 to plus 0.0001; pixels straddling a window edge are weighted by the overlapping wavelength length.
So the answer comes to 3.1 Ang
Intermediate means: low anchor 75.1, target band 71.2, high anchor 73.5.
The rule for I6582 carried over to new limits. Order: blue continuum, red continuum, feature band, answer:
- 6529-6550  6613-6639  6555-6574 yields 2.6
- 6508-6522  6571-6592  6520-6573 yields 2.7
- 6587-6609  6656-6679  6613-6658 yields 0.1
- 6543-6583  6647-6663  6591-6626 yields -1.3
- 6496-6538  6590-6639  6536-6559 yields 0.6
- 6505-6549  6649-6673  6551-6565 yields 2.0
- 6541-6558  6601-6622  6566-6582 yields 0.5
